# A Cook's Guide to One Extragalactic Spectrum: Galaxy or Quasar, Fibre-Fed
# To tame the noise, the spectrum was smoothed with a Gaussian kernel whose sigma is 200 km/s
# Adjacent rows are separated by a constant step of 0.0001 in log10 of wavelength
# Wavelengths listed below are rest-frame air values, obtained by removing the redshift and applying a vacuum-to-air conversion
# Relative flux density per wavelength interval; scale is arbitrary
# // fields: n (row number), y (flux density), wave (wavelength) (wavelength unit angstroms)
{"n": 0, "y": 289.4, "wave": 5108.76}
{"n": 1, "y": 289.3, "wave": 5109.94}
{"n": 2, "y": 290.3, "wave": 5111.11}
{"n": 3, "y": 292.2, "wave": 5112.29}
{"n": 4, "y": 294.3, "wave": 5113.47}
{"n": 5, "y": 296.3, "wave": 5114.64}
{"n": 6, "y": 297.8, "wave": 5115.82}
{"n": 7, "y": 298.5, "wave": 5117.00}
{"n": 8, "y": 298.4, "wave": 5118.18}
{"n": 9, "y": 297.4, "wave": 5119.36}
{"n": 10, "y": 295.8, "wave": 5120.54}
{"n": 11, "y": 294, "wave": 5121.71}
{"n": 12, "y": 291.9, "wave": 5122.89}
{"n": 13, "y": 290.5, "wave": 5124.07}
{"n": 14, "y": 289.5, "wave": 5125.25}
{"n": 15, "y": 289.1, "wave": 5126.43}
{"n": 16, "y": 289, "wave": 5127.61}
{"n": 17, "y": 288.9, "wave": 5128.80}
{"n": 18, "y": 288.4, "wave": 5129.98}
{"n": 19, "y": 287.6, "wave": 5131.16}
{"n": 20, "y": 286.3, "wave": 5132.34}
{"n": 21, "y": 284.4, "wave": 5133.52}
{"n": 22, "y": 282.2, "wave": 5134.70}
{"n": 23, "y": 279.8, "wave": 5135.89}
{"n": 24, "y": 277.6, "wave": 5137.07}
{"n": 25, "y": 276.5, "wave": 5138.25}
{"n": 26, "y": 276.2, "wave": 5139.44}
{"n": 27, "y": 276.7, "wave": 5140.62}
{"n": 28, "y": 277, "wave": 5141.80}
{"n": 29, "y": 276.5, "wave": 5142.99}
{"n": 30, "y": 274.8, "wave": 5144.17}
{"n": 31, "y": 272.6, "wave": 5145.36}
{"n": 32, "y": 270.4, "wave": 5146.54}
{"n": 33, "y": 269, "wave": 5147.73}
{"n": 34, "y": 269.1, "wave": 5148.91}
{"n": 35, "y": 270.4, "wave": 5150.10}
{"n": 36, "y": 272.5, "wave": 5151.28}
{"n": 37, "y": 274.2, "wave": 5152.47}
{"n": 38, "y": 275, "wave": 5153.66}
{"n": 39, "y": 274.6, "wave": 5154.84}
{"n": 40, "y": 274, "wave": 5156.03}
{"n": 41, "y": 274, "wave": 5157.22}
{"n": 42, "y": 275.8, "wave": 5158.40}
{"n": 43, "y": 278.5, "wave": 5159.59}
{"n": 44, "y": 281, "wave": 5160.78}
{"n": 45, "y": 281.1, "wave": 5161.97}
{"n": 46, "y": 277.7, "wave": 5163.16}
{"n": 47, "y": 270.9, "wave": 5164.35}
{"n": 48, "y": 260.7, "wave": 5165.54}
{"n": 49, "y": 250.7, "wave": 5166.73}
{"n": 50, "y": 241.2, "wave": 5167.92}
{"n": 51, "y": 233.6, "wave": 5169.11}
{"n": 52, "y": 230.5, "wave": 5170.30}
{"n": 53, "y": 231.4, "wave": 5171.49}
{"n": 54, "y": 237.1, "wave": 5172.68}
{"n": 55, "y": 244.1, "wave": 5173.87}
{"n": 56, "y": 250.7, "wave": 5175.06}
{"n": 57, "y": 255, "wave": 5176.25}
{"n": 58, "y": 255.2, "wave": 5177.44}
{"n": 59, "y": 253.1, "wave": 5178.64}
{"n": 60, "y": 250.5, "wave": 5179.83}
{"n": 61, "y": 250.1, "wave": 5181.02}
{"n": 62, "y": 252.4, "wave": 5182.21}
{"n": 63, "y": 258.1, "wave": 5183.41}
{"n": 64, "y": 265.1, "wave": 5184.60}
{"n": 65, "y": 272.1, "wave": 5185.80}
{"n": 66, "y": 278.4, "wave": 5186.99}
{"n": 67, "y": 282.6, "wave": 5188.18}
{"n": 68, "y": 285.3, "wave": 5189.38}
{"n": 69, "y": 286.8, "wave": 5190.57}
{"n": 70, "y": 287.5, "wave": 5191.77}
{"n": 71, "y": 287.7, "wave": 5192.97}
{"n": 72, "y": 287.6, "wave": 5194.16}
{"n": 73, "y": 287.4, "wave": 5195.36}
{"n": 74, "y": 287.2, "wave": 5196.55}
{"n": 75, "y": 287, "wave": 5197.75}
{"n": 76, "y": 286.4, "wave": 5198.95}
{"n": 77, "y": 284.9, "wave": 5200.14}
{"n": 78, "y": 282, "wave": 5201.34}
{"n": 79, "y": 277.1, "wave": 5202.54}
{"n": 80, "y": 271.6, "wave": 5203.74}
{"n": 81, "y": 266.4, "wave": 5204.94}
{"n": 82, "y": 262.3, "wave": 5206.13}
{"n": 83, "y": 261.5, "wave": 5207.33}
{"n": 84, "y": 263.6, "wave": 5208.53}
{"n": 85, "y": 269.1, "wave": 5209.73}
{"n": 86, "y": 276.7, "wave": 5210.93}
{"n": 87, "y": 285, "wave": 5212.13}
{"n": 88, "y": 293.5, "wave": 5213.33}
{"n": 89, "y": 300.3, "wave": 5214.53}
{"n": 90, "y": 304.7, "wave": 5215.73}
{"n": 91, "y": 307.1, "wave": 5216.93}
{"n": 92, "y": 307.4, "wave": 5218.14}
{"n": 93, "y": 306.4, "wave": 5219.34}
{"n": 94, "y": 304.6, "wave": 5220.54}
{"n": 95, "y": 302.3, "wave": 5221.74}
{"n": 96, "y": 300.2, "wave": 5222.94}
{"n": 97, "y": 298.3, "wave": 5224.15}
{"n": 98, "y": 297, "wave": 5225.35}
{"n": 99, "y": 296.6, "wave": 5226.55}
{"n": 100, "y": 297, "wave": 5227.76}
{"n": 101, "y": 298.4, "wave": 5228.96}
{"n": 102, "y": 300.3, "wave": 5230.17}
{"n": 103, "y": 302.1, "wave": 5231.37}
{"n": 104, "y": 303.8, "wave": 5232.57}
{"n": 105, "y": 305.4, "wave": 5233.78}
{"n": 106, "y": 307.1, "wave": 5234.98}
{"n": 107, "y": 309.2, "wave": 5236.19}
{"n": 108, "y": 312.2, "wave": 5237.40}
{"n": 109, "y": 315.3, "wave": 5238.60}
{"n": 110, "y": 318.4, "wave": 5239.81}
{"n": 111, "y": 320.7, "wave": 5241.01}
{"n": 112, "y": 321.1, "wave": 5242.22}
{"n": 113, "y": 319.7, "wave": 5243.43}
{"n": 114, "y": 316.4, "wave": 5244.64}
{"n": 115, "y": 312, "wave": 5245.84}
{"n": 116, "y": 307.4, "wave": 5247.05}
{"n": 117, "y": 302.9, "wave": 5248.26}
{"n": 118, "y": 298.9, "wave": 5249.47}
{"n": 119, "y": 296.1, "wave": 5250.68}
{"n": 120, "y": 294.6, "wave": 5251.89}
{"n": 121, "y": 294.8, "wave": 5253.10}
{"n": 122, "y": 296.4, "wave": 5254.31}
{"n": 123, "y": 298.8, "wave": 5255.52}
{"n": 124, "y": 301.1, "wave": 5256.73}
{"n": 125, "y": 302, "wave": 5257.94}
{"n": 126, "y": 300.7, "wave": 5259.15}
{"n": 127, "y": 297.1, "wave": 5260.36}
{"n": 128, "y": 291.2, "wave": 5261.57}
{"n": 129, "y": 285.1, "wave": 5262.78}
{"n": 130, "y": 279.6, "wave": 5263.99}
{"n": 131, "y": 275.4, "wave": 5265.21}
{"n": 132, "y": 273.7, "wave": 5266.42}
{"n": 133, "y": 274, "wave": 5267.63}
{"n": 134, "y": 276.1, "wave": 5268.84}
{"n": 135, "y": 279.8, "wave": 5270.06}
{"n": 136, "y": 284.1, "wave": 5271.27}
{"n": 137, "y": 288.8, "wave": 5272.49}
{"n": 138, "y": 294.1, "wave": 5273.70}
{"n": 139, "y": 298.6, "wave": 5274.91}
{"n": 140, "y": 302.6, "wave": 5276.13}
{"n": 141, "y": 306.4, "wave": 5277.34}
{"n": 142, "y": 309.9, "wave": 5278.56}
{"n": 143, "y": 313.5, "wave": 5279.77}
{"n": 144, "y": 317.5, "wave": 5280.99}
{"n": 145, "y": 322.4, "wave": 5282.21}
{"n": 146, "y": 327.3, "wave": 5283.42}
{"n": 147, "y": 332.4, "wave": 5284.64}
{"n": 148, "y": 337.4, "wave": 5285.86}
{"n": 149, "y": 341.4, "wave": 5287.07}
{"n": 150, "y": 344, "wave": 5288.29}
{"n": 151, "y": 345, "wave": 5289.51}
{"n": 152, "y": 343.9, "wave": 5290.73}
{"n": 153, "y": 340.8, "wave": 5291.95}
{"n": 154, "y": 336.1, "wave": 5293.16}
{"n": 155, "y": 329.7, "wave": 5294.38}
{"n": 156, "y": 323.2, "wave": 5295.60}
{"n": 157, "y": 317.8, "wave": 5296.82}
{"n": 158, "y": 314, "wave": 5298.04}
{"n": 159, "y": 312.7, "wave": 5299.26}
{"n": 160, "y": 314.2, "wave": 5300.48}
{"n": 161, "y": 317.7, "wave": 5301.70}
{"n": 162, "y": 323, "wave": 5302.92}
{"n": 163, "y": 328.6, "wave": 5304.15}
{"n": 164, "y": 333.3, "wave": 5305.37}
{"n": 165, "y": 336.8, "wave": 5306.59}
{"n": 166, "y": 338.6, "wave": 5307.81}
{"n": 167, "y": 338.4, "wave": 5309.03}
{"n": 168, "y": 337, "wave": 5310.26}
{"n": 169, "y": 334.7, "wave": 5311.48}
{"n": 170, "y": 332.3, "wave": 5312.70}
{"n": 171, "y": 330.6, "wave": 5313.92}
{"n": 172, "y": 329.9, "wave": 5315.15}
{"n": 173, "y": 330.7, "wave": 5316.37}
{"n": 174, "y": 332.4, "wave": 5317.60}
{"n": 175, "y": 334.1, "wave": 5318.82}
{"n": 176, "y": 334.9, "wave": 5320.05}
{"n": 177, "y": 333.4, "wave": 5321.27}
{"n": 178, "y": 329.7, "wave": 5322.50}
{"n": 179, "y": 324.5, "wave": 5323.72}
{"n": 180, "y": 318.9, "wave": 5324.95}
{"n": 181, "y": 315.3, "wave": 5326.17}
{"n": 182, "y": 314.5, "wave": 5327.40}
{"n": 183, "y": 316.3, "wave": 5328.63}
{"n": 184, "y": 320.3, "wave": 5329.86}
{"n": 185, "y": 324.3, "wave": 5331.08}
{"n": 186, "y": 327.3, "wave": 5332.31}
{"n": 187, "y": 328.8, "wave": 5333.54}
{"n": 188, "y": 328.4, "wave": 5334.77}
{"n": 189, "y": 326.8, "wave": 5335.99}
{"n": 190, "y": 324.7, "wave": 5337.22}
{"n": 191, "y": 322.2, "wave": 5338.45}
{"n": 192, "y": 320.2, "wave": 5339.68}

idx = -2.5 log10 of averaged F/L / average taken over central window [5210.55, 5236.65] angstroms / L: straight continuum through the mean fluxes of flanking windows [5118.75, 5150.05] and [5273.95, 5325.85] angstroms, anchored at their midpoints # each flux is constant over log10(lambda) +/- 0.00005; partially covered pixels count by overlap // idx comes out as 0.02 mag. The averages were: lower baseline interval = 283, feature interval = 300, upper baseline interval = 327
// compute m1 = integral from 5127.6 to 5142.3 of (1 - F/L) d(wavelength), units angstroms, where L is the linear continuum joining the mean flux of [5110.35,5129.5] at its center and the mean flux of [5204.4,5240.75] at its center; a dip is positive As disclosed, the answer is 0.6 angstroms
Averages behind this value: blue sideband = 293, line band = 282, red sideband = 296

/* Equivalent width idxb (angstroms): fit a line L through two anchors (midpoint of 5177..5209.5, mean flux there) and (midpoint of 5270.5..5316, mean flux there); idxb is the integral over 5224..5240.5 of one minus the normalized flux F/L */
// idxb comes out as -0.67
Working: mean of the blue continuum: 273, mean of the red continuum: 324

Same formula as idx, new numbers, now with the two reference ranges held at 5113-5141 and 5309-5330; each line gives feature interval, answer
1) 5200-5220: 0.082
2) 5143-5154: 0.081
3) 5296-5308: 0.005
